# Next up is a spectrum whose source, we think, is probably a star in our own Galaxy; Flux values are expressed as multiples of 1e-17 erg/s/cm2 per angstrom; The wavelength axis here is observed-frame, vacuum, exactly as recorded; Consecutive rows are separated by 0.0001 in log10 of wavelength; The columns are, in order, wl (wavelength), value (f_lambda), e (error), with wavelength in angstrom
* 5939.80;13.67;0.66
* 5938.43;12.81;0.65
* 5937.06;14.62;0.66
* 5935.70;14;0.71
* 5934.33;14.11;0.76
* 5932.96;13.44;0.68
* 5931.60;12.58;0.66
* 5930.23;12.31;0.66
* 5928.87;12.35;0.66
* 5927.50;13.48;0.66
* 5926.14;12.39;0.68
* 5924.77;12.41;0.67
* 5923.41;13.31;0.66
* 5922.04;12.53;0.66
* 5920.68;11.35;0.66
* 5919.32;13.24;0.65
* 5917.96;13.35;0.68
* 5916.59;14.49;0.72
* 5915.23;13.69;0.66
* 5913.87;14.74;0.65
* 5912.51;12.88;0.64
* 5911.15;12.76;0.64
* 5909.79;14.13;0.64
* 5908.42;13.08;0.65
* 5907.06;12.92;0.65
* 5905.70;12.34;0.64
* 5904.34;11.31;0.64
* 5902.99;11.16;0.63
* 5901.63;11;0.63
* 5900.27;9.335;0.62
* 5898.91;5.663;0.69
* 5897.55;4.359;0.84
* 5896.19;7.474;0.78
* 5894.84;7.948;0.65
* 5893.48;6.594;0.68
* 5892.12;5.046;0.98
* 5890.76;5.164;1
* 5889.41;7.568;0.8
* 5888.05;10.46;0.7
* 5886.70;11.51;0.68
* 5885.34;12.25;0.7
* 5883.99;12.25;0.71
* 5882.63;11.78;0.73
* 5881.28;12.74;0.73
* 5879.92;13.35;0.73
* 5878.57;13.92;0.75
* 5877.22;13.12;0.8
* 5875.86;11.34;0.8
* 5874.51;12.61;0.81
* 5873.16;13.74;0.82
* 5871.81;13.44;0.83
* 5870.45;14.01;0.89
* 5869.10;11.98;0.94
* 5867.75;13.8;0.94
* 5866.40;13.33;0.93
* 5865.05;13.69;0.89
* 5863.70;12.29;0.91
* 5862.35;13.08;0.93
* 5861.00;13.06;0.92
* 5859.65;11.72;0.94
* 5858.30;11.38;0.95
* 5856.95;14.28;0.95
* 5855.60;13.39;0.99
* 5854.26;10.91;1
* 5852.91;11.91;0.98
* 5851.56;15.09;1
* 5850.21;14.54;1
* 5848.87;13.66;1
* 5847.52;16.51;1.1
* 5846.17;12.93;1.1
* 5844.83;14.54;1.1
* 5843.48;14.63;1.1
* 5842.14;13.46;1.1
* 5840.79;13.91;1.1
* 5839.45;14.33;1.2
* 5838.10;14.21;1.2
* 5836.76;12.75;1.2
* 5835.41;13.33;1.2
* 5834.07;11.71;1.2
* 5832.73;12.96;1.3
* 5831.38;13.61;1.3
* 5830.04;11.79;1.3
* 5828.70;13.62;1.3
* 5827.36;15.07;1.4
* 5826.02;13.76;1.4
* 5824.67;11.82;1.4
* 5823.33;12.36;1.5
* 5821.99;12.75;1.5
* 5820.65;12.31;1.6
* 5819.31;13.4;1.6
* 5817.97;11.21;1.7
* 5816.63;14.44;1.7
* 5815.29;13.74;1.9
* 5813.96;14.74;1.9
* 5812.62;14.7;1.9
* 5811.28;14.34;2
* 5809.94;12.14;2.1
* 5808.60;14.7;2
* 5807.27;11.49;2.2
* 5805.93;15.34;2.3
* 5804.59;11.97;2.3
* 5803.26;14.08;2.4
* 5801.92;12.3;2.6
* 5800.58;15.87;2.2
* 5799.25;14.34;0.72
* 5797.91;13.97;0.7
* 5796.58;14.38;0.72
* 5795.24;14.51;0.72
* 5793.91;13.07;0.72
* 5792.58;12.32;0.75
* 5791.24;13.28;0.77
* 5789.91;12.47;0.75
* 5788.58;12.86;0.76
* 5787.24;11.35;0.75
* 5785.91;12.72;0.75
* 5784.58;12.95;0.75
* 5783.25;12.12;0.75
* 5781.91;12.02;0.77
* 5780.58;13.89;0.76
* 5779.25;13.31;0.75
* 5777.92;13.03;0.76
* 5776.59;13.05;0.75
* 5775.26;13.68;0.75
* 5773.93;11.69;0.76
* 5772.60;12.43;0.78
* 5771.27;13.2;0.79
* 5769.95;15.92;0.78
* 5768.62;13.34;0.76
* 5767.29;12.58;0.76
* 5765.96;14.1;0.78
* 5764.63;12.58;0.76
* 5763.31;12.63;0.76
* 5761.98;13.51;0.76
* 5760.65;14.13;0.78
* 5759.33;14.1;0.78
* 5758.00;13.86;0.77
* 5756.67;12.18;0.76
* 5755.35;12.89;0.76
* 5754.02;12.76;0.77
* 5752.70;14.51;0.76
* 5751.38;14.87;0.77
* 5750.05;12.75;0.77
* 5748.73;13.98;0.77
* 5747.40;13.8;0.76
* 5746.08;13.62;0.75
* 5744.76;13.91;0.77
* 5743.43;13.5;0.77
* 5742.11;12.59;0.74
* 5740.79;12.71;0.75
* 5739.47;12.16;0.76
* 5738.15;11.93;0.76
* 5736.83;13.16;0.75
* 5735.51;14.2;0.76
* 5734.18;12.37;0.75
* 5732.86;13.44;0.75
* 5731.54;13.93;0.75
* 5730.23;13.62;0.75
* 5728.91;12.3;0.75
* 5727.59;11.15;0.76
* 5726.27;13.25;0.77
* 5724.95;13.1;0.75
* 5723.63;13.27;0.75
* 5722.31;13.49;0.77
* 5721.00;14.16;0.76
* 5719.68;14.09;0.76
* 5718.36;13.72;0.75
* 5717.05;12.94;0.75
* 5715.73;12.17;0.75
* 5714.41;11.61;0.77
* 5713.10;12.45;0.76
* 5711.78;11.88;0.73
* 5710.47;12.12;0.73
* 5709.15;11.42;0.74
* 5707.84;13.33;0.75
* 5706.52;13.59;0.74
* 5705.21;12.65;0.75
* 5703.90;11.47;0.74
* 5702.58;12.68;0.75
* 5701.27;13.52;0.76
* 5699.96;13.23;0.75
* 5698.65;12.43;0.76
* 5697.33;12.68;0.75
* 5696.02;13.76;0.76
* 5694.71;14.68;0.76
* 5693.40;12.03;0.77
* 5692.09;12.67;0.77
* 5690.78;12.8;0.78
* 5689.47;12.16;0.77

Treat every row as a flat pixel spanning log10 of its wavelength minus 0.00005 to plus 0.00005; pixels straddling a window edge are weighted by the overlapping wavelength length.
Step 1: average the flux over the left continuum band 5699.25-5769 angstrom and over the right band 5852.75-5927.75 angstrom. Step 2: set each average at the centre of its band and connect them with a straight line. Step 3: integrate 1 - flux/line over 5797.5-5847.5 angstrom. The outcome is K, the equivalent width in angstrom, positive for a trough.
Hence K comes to -4.9 angstrom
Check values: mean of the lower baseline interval 13.1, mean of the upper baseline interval 11.7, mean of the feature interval 13.5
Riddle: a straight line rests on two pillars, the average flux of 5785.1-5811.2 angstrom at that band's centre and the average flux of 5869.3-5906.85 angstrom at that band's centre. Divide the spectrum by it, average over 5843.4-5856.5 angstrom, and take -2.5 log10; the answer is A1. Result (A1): -0.18 mag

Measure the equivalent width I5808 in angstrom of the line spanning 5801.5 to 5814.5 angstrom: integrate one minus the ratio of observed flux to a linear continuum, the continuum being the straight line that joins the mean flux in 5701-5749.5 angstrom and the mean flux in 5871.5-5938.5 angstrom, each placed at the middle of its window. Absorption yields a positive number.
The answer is -1.3 angstrom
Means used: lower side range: 12.9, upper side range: 11.7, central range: 13.6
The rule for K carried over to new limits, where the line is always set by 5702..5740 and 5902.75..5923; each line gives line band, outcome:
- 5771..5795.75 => 0.1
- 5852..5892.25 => 2.7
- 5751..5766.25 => -0.7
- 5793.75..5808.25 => -1.0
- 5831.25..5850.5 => -1.3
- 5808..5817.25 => -0.9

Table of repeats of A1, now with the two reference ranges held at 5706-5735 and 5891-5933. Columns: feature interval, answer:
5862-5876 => -0.13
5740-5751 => -0.06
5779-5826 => -0.09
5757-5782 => -0.07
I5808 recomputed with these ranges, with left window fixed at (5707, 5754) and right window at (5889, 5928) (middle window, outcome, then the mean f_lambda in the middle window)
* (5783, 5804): -1.7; 13.3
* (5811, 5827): -1.7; 13.3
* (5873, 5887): -1.7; 12.6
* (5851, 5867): -1.8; 12.8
